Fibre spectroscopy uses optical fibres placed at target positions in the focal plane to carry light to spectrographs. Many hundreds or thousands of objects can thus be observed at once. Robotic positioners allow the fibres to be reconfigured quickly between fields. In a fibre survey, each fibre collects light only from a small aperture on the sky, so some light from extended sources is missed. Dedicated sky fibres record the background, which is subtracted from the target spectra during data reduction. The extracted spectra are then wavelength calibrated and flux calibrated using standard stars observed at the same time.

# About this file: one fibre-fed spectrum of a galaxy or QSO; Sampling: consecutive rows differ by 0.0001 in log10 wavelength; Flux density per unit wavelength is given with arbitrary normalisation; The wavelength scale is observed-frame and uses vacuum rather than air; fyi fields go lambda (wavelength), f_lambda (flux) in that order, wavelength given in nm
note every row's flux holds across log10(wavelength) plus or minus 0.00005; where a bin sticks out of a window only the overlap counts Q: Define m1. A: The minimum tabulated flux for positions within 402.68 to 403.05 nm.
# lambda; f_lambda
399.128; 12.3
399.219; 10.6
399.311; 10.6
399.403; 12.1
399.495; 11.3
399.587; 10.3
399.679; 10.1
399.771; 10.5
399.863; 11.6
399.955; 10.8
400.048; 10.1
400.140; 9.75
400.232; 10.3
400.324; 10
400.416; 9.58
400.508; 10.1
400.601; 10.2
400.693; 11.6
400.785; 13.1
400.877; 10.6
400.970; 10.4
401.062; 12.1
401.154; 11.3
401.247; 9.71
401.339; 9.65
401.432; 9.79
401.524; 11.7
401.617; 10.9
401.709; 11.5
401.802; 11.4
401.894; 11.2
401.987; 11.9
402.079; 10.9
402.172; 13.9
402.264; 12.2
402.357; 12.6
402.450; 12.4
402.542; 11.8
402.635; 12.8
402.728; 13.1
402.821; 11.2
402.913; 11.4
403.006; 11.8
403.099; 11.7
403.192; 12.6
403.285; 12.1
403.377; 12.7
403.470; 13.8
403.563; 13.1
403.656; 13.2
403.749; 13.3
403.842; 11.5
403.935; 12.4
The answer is 11.2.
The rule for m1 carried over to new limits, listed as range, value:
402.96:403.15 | 11.7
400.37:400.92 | 9.58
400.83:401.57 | 9.65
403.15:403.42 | 12.1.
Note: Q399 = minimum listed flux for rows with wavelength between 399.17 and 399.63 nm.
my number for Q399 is 10.3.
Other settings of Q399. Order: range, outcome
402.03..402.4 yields 10.9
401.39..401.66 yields 9.79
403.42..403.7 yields 13.1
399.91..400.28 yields 9.75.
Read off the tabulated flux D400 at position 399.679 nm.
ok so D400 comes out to 10.1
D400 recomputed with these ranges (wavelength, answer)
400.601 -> 10.2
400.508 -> 10.1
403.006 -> 11.8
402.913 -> 11.4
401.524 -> 11.7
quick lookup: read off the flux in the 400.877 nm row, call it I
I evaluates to 10.6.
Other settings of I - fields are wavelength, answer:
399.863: 11.6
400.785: 13.1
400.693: 11.6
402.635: 12.8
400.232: 10.3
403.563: 13.1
